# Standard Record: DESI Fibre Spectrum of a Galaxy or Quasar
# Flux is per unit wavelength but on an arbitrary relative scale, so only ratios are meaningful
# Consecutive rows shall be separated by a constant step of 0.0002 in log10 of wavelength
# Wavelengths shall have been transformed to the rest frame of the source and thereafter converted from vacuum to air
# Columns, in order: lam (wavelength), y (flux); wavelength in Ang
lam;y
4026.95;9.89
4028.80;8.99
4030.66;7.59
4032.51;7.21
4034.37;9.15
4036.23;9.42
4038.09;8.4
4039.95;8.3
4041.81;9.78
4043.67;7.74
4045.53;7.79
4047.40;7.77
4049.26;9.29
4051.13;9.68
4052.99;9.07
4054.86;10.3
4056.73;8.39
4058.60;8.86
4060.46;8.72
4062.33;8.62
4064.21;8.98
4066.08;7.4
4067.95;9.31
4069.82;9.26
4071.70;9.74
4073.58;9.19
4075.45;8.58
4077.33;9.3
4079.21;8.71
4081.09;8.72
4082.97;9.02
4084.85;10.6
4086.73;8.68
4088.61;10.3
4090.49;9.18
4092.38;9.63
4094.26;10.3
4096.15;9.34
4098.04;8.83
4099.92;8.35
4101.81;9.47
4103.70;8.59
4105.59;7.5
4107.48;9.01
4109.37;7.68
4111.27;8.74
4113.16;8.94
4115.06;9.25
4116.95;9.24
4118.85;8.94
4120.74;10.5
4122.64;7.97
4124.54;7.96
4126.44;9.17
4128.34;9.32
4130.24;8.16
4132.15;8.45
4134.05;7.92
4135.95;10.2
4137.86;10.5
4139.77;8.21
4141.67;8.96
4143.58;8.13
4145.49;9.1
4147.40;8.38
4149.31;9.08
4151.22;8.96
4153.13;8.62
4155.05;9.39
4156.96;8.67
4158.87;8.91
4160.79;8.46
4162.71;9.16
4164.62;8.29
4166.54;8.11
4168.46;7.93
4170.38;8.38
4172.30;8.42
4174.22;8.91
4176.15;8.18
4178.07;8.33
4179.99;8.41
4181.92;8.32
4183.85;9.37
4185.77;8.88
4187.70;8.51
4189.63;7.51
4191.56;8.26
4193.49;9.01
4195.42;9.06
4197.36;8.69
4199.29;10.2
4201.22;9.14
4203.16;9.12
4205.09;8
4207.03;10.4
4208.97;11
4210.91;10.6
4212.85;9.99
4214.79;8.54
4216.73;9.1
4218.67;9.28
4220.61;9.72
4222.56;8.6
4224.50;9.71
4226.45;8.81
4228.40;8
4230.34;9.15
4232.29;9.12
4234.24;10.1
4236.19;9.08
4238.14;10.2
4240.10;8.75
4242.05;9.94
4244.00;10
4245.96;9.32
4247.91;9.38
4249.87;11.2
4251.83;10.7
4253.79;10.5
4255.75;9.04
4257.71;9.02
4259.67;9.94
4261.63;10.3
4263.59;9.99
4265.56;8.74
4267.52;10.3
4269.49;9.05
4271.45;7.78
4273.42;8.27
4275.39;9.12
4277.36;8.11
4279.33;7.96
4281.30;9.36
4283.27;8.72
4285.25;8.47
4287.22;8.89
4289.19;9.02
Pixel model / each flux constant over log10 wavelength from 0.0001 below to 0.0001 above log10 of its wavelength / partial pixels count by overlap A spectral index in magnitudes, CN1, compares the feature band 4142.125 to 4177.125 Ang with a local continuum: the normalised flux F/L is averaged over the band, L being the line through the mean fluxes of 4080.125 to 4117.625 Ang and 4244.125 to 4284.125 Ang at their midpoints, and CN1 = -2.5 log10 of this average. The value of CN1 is 0.068 mag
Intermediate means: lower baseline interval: 9.07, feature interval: 8.62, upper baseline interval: 9.35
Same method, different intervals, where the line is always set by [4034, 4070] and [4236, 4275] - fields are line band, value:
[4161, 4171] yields 0.11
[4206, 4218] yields -0.06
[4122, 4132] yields 0.07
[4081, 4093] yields -0.07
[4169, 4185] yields 0.09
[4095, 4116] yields 0.04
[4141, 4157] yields 0.04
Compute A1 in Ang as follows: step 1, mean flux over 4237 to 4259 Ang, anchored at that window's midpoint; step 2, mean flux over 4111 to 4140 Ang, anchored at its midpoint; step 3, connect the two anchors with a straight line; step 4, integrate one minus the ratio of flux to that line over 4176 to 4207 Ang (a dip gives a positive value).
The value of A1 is 2.2 Ang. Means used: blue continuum 8.99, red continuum 9.82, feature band 8.75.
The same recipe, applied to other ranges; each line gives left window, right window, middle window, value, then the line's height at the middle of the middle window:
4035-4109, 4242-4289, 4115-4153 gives 0.7 Ang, 9.08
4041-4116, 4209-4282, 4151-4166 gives 0.6 Ang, 9.17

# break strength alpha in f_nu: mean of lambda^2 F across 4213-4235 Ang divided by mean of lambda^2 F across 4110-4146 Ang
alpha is 1.07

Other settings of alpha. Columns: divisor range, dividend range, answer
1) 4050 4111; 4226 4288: 1.12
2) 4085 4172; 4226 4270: 1.15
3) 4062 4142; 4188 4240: 1.08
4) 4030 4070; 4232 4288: 1.19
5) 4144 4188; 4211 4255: 1.14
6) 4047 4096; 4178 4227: 1.06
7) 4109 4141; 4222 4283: 1.11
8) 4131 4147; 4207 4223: 1.13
